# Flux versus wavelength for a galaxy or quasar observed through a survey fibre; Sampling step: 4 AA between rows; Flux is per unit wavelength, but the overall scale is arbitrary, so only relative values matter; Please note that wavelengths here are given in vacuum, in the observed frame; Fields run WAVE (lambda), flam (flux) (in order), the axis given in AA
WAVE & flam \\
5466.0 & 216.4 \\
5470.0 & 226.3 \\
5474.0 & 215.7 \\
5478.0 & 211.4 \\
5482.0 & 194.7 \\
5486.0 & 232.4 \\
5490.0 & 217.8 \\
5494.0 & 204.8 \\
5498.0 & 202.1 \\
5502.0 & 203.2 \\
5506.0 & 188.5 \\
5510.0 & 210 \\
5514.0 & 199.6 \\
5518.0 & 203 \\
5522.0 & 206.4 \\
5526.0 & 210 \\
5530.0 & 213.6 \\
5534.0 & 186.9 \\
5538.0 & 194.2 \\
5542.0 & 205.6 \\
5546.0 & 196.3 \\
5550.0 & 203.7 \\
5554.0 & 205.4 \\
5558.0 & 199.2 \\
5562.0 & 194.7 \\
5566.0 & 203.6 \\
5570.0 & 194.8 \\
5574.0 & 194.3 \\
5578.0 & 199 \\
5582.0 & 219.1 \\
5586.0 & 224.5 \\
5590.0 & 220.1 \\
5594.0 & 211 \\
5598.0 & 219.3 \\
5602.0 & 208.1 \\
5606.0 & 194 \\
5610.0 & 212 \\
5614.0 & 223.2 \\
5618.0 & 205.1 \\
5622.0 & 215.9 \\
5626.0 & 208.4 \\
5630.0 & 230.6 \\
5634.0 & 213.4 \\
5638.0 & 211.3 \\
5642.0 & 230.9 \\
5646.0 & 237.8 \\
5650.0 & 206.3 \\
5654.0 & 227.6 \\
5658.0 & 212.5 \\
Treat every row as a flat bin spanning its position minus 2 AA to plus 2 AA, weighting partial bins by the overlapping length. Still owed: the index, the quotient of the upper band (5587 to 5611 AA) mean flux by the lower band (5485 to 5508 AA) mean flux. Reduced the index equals 1.02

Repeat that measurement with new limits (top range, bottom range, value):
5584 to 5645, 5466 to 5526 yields 1.03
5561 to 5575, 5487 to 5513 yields 0.96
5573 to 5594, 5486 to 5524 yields 1.03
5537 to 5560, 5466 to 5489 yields 0.93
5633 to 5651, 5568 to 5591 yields 1.06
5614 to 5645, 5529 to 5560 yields 1.09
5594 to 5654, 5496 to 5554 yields 1.07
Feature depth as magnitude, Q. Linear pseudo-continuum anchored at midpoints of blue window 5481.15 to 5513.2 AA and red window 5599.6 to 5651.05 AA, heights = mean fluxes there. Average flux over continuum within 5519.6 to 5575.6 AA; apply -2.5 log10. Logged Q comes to 0.05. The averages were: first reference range 207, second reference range 215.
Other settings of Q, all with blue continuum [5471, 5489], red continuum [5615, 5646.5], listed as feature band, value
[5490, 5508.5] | 0.07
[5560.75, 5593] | 0.05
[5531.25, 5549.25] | 0.10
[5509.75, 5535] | 0.06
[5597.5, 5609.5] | 0.06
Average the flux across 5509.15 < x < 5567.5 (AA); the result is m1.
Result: 202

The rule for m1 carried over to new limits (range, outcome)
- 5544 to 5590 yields 204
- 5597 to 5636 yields 213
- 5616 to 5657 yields 219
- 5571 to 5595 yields 211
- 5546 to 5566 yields 201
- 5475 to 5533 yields 207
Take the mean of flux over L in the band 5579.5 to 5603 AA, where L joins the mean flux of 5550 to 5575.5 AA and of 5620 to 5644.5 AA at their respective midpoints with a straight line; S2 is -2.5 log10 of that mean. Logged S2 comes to -0.05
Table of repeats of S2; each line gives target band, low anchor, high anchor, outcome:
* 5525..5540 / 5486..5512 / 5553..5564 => 0.01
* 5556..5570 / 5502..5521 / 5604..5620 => 0.03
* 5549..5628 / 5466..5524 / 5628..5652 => 0.05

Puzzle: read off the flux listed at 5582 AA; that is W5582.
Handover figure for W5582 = 219.1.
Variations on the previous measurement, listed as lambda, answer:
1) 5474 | 215.7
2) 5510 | 210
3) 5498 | 202.1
